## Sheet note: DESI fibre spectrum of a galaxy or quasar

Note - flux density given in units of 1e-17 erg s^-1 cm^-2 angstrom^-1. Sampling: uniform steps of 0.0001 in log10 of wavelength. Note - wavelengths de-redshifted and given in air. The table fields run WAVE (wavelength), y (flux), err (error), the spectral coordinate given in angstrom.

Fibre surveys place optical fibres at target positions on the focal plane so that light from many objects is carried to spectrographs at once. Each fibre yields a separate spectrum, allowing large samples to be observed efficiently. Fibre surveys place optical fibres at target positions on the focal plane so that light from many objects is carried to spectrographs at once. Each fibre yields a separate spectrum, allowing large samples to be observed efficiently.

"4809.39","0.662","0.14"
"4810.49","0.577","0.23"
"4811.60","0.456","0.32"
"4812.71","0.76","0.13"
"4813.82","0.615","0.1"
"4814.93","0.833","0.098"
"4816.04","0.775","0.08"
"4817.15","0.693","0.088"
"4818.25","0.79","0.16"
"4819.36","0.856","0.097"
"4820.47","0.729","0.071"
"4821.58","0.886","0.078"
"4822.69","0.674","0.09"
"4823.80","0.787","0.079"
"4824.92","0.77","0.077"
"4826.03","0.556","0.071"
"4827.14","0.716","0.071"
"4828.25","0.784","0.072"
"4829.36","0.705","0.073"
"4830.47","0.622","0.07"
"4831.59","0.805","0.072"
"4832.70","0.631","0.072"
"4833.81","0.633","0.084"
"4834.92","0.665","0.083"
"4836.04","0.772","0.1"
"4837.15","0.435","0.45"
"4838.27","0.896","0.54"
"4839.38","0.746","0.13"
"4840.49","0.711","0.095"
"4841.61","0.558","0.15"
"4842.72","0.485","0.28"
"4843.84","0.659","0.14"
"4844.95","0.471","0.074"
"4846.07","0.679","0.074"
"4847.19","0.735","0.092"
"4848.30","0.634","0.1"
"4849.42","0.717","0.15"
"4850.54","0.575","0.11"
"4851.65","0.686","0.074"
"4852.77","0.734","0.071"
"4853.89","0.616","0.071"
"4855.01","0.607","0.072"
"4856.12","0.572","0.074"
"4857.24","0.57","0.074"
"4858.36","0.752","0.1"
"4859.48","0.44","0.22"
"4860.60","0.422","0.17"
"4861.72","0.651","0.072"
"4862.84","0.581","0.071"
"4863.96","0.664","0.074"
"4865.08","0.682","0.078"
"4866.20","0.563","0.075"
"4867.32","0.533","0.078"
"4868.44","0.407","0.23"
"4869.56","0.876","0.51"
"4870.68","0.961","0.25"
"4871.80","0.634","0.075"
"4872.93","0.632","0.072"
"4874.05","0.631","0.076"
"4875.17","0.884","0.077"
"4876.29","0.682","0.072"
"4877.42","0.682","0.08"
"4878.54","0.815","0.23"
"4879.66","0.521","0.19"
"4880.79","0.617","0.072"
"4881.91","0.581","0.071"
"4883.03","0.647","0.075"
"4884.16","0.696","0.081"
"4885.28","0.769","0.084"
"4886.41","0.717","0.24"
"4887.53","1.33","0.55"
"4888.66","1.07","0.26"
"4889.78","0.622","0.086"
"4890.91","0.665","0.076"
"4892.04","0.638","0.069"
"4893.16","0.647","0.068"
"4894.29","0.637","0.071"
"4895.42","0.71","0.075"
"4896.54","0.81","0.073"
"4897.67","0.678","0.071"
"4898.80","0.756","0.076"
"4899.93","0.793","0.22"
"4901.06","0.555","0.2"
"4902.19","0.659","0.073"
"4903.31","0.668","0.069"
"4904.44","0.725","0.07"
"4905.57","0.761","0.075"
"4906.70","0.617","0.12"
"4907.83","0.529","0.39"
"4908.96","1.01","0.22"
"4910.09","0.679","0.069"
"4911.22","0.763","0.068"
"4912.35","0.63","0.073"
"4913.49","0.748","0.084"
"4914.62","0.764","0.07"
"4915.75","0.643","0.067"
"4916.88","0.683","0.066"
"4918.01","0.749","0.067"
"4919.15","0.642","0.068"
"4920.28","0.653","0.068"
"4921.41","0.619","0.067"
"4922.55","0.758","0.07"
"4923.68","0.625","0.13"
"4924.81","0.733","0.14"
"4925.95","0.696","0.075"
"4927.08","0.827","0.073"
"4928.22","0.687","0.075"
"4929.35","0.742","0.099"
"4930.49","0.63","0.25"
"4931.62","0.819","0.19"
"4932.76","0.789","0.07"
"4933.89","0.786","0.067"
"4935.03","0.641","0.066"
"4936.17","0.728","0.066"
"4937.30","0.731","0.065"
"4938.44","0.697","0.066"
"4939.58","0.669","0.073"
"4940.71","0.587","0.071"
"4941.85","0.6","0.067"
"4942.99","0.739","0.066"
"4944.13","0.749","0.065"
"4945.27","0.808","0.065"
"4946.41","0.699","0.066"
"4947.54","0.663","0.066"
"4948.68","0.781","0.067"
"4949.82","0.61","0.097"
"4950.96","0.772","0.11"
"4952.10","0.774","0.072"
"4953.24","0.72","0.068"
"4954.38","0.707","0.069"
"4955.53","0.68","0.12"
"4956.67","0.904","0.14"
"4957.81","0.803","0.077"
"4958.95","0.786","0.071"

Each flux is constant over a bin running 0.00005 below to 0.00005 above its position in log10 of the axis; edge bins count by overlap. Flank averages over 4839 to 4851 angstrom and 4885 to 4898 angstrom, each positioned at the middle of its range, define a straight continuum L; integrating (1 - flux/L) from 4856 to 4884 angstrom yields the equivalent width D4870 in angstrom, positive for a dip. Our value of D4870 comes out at 2.7 angstrom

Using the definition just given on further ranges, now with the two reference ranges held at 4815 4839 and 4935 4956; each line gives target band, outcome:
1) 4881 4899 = -0.79 angstrom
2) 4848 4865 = 2.45 angstrom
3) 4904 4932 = 0.03 angstrom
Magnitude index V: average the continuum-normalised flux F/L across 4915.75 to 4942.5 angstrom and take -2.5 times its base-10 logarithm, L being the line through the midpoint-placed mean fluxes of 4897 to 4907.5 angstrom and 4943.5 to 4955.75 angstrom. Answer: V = 0.02 mag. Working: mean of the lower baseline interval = 0.688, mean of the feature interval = 0.699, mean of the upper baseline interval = 0.725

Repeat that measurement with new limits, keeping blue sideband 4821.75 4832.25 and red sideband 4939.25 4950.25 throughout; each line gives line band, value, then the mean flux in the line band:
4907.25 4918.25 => -0.03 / 0.719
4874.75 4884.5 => 0.05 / 0.677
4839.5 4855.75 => 0.13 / 0.636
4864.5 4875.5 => 0.05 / 0.676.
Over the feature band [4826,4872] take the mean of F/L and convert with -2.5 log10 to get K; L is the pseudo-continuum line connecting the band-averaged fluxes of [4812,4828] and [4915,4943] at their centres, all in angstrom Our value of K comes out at 0.13 mag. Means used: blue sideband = 0.744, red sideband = 0.699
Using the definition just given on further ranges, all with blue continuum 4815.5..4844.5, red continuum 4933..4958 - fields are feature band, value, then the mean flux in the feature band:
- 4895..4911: 0.00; 0.712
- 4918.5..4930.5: 0.03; 0.695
